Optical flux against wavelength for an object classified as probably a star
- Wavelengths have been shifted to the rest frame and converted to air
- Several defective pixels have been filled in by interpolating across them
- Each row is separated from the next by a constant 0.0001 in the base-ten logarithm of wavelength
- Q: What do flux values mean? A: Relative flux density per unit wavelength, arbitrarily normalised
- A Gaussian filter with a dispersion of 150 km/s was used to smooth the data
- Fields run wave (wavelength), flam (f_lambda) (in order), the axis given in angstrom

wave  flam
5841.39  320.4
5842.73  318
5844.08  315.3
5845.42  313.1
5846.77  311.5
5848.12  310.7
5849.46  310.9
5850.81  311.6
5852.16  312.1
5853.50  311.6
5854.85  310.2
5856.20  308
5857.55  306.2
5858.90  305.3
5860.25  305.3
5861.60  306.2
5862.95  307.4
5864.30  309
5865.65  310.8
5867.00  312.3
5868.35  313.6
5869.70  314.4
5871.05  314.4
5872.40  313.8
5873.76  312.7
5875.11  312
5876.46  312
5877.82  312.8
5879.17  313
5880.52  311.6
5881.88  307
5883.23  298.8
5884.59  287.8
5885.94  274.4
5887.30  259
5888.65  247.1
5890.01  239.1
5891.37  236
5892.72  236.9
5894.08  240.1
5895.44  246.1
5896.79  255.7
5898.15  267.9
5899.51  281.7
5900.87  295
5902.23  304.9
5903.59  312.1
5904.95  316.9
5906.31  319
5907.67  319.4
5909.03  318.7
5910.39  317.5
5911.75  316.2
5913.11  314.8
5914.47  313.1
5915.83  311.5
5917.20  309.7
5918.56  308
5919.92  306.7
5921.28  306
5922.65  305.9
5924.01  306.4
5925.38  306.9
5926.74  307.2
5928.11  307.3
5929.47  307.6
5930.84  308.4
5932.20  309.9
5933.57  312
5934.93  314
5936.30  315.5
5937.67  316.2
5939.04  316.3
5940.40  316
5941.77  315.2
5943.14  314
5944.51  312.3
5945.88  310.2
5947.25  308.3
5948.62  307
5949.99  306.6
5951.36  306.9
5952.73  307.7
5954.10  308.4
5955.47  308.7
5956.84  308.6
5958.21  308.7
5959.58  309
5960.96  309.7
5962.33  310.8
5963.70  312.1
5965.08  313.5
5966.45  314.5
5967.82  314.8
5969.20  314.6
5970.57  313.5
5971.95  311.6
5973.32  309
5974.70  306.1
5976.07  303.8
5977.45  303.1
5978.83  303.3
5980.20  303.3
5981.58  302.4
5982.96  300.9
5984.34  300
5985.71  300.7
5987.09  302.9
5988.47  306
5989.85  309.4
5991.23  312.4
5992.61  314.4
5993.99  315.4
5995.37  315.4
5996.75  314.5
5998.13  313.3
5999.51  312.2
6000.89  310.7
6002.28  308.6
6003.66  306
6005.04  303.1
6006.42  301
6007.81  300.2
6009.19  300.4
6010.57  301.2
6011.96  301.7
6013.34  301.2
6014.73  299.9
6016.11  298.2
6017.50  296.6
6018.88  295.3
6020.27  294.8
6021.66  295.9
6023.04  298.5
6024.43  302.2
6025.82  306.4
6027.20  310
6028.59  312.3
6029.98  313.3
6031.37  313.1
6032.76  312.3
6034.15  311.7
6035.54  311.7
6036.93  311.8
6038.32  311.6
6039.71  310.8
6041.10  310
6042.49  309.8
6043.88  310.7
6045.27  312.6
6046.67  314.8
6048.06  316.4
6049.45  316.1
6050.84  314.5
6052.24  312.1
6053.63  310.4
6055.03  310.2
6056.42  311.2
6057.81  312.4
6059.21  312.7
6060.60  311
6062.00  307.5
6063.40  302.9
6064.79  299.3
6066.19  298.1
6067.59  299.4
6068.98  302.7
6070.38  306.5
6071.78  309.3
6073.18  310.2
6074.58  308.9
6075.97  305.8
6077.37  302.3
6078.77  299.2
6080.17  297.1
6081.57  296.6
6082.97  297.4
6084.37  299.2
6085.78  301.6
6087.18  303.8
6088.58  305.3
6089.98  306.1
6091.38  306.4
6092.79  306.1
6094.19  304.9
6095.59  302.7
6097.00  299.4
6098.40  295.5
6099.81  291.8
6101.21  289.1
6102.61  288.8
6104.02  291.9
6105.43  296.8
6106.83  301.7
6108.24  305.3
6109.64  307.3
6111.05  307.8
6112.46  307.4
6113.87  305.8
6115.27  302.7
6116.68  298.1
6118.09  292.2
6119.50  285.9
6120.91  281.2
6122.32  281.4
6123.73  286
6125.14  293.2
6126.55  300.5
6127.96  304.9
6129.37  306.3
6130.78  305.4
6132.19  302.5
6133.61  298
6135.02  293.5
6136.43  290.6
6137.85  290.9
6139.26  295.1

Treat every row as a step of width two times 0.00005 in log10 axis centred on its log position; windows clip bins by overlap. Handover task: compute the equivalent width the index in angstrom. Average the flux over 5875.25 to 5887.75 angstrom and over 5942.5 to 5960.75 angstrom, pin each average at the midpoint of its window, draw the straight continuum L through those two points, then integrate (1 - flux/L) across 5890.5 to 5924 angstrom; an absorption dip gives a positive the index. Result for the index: 0.9 angstrom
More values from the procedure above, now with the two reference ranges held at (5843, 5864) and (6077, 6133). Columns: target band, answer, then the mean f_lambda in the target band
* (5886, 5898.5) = 2.4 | 248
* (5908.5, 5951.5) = -0.6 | 311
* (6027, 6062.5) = -1.2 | 312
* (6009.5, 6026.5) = 0.2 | 299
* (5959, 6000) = -0.6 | 309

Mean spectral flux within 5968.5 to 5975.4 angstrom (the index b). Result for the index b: 311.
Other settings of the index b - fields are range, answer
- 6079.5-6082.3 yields 297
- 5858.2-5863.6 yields 306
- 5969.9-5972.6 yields 312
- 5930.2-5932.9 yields 309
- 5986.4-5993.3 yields 309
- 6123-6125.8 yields 289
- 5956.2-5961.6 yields 309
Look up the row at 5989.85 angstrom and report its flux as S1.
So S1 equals 309.4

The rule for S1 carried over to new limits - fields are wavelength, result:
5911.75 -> 316.2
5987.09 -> 302.9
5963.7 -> 312.1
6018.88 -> 295.3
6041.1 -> 310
